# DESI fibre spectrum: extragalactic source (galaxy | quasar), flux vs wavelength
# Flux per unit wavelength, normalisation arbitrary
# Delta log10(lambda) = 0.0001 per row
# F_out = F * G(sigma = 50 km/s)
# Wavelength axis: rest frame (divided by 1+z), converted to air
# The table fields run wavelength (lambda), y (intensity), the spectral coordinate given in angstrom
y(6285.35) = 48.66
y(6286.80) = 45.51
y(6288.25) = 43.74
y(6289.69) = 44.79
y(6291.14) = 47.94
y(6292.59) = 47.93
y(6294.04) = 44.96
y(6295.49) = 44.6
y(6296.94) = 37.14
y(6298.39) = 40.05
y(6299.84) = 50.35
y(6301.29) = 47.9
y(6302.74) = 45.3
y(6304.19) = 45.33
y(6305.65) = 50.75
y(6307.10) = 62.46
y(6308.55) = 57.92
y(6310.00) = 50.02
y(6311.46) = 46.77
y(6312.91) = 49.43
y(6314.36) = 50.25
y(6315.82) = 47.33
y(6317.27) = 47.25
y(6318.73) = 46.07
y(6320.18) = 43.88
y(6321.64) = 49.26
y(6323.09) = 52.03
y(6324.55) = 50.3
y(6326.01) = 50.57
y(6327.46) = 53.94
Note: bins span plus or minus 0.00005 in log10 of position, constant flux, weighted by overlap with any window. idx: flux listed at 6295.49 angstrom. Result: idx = 44.6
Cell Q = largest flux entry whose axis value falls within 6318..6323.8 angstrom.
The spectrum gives 52.03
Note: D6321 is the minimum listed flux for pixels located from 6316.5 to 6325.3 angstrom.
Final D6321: 43.88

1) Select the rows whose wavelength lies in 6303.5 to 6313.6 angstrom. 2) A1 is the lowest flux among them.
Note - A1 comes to 45.33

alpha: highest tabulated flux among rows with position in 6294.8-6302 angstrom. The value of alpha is 50.35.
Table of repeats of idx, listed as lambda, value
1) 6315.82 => 47.33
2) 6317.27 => 47.25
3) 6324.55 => 50.3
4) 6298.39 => 40.05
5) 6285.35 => 48.66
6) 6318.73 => 46.07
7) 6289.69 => 44.79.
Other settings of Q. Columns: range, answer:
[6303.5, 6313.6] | 62.46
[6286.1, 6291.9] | 47.94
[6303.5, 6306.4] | 50.75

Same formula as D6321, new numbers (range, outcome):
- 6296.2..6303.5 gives 37.14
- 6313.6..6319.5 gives 46.07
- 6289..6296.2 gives 44.6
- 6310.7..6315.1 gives 46.77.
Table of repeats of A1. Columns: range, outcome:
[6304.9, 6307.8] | 50.75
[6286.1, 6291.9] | 43.74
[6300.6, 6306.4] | 45.3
